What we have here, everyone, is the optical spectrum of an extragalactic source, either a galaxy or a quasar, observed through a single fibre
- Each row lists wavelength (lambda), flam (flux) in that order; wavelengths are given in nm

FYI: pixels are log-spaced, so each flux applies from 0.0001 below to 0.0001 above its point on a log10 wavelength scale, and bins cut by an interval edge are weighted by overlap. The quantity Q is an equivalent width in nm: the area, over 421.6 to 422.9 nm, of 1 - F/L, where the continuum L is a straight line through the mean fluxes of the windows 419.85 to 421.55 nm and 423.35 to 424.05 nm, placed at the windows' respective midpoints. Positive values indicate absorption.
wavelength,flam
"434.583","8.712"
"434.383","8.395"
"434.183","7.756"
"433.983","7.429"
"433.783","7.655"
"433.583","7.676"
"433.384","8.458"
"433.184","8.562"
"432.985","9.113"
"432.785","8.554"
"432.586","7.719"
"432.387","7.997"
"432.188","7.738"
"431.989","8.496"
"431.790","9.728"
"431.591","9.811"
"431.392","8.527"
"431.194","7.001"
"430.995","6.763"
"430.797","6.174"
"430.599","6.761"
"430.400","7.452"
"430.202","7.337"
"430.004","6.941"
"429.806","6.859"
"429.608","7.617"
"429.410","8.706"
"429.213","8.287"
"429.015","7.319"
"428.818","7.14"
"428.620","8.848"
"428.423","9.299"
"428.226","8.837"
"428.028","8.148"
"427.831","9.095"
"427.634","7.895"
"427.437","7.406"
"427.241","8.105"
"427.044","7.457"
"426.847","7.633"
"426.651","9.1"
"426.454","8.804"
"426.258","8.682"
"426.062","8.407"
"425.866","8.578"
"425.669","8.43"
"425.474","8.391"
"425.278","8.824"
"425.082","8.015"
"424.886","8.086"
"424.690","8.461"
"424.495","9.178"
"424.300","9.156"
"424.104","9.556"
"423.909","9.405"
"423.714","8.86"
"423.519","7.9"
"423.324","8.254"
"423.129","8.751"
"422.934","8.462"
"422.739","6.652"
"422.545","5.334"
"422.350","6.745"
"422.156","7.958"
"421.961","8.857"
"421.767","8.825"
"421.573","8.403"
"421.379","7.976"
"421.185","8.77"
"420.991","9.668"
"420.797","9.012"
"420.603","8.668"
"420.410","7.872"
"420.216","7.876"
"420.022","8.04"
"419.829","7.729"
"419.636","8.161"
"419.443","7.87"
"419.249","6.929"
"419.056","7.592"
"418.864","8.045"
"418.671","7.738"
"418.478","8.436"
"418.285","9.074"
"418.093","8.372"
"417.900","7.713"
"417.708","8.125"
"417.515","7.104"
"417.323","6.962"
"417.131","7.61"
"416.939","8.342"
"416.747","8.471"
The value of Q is 0.16 nm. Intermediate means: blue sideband 8.45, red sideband 8.73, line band 7.5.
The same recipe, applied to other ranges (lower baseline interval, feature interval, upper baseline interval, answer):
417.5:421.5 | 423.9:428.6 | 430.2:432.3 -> -0.333 nm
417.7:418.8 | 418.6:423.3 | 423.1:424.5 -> 0.299 nm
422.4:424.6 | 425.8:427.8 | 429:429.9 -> -0.052 nm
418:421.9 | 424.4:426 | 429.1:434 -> -0.078 nm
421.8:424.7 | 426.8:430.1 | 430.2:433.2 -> 0.043 nm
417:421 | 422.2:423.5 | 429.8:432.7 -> 0.080 nm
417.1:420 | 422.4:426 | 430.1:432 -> -0.240 nm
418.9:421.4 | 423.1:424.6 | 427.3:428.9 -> -0.116 nm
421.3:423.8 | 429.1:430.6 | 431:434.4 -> 0.110 nm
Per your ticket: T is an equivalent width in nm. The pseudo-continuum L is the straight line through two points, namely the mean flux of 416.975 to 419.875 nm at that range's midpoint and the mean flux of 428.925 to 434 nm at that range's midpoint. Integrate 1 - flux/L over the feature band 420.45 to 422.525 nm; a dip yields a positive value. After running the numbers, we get -0.13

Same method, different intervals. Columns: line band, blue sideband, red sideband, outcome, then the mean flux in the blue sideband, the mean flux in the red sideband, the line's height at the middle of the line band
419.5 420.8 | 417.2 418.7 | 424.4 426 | -0.003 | 7.94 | 8.49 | 8.11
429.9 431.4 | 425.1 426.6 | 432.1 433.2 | 0.238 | 8.57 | 8.27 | 8.36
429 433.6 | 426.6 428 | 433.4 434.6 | 0.037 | 8.07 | 7.92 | 7.98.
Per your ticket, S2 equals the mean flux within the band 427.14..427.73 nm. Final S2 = 7.81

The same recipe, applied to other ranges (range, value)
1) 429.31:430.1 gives 7.54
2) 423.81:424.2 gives 9.49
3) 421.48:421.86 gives 8.62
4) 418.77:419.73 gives 7.72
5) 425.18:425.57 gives 8.6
